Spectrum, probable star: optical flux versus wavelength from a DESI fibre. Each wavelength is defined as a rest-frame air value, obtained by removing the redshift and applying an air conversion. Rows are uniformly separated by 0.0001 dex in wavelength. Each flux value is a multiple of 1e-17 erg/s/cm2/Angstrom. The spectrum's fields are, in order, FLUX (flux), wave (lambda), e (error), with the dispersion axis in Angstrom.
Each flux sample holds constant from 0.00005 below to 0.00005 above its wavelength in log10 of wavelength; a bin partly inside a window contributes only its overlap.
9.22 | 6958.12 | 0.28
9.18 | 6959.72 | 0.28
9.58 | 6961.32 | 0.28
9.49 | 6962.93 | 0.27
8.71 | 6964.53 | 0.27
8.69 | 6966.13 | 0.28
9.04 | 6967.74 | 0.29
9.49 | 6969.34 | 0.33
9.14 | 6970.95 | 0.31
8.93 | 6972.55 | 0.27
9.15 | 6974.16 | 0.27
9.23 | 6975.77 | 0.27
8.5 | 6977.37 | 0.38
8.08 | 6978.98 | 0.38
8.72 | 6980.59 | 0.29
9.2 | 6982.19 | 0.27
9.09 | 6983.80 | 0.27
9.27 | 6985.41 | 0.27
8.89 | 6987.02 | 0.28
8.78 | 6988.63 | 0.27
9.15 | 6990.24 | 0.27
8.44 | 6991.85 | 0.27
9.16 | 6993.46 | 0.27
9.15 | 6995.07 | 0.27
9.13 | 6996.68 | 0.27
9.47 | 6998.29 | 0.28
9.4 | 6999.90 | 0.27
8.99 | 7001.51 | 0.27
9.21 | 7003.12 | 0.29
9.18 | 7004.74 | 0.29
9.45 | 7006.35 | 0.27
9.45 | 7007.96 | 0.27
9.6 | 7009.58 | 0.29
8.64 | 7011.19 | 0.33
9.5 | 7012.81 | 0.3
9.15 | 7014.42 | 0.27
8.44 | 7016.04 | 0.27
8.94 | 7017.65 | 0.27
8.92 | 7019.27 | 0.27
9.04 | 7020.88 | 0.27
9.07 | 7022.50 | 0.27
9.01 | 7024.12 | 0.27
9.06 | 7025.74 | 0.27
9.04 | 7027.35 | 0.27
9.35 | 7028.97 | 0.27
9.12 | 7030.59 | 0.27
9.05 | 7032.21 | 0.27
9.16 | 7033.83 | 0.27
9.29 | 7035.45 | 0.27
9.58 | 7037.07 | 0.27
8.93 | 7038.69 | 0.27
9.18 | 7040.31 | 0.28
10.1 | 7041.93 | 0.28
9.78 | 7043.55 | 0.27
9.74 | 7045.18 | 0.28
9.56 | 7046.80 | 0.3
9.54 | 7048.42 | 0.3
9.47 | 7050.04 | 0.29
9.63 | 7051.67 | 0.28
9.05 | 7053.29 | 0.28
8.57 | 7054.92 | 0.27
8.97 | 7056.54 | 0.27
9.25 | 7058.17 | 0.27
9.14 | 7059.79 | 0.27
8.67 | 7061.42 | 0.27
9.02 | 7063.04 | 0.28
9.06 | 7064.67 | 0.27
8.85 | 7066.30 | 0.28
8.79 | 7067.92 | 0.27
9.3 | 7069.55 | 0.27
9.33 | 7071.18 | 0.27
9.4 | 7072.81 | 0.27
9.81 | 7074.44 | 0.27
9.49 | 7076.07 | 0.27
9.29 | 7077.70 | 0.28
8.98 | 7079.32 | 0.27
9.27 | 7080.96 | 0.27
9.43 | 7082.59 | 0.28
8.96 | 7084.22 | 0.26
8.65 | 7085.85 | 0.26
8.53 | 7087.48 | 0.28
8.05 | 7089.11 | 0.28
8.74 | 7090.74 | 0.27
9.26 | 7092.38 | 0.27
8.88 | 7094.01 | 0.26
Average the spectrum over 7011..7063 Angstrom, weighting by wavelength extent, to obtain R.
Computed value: 9.19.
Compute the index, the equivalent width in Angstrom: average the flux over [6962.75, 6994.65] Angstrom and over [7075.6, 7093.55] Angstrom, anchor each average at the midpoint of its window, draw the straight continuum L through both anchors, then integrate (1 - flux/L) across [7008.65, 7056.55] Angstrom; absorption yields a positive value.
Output -1.4 Angstrom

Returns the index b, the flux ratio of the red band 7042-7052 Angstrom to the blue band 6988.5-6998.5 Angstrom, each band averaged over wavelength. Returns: 1.1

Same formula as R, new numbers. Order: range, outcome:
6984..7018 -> 9.12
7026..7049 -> 9.38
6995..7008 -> 9.27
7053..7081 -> 9.12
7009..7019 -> 9.03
